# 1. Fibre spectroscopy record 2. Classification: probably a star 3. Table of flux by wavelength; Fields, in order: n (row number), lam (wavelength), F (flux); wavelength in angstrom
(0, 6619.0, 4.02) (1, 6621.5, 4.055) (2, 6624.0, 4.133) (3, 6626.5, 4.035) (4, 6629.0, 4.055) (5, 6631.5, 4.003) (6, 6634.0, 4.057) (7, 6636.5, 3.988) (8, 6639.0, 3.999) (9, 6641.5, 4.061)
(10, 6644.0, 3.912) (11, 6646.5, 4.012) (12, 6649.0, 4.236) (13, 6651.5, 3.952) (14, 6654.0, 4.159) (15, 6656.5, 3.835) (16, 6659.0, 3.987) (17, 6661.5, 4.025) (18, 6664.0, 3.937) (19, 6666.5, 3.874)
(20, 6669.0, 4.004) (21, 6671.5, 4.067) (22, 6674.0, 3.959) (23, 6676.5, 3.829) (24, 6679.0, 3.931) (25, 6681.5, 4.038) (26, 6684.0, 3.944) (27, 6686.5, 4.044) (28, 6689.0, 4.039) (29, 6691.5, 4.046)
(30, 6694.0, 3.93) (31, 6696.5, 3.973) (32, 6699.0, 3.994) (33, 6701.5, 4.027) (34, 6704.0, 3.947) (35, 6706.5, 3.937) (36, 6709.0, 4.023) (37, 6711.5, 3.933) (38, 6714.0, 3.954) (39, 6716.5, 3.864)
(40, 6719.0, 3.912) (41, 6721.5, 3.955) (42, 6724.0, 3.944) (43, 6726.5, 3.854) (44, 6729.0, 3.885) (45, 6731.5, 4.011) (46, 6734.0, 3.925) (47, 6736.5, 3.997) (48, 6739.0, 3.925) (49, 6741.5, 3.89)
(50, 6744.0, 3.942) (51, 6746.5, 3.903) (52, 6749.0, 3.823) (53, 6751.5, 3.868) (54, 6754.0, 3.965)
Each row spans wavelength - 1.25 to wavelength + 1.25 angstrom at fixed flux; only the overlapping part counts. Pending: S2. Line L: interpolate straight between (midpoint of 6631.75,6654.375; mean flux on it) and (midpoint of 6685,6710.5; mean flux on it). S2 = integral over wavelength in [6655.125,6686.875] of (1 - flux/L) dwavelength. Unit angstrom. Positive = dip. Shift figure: 0.45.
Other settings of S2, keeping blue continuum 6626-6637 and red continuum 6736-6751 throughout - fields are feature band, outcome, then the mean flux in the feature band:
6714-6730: 0.1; 3.91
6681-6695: -0.1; 4.01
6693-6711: -0.1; 3.97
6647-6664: -0.1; 4.02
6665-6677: 0.1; 3.95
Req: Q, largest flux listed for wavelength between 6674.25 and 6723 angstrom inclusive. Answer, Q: 4.046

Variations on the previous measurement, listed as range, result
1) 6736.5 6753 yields 3.997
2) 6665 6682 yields 4.067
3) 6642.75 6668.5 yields 4.236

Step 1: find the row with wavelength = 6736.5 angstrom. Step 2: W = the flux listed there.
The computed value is 3.997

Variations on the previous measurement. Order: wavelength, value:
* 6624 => 4.133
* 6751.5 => 3.868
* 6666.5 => 3.874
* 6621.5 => 4.055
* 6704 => 3.947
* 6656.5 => 3.835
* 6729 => 3.885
